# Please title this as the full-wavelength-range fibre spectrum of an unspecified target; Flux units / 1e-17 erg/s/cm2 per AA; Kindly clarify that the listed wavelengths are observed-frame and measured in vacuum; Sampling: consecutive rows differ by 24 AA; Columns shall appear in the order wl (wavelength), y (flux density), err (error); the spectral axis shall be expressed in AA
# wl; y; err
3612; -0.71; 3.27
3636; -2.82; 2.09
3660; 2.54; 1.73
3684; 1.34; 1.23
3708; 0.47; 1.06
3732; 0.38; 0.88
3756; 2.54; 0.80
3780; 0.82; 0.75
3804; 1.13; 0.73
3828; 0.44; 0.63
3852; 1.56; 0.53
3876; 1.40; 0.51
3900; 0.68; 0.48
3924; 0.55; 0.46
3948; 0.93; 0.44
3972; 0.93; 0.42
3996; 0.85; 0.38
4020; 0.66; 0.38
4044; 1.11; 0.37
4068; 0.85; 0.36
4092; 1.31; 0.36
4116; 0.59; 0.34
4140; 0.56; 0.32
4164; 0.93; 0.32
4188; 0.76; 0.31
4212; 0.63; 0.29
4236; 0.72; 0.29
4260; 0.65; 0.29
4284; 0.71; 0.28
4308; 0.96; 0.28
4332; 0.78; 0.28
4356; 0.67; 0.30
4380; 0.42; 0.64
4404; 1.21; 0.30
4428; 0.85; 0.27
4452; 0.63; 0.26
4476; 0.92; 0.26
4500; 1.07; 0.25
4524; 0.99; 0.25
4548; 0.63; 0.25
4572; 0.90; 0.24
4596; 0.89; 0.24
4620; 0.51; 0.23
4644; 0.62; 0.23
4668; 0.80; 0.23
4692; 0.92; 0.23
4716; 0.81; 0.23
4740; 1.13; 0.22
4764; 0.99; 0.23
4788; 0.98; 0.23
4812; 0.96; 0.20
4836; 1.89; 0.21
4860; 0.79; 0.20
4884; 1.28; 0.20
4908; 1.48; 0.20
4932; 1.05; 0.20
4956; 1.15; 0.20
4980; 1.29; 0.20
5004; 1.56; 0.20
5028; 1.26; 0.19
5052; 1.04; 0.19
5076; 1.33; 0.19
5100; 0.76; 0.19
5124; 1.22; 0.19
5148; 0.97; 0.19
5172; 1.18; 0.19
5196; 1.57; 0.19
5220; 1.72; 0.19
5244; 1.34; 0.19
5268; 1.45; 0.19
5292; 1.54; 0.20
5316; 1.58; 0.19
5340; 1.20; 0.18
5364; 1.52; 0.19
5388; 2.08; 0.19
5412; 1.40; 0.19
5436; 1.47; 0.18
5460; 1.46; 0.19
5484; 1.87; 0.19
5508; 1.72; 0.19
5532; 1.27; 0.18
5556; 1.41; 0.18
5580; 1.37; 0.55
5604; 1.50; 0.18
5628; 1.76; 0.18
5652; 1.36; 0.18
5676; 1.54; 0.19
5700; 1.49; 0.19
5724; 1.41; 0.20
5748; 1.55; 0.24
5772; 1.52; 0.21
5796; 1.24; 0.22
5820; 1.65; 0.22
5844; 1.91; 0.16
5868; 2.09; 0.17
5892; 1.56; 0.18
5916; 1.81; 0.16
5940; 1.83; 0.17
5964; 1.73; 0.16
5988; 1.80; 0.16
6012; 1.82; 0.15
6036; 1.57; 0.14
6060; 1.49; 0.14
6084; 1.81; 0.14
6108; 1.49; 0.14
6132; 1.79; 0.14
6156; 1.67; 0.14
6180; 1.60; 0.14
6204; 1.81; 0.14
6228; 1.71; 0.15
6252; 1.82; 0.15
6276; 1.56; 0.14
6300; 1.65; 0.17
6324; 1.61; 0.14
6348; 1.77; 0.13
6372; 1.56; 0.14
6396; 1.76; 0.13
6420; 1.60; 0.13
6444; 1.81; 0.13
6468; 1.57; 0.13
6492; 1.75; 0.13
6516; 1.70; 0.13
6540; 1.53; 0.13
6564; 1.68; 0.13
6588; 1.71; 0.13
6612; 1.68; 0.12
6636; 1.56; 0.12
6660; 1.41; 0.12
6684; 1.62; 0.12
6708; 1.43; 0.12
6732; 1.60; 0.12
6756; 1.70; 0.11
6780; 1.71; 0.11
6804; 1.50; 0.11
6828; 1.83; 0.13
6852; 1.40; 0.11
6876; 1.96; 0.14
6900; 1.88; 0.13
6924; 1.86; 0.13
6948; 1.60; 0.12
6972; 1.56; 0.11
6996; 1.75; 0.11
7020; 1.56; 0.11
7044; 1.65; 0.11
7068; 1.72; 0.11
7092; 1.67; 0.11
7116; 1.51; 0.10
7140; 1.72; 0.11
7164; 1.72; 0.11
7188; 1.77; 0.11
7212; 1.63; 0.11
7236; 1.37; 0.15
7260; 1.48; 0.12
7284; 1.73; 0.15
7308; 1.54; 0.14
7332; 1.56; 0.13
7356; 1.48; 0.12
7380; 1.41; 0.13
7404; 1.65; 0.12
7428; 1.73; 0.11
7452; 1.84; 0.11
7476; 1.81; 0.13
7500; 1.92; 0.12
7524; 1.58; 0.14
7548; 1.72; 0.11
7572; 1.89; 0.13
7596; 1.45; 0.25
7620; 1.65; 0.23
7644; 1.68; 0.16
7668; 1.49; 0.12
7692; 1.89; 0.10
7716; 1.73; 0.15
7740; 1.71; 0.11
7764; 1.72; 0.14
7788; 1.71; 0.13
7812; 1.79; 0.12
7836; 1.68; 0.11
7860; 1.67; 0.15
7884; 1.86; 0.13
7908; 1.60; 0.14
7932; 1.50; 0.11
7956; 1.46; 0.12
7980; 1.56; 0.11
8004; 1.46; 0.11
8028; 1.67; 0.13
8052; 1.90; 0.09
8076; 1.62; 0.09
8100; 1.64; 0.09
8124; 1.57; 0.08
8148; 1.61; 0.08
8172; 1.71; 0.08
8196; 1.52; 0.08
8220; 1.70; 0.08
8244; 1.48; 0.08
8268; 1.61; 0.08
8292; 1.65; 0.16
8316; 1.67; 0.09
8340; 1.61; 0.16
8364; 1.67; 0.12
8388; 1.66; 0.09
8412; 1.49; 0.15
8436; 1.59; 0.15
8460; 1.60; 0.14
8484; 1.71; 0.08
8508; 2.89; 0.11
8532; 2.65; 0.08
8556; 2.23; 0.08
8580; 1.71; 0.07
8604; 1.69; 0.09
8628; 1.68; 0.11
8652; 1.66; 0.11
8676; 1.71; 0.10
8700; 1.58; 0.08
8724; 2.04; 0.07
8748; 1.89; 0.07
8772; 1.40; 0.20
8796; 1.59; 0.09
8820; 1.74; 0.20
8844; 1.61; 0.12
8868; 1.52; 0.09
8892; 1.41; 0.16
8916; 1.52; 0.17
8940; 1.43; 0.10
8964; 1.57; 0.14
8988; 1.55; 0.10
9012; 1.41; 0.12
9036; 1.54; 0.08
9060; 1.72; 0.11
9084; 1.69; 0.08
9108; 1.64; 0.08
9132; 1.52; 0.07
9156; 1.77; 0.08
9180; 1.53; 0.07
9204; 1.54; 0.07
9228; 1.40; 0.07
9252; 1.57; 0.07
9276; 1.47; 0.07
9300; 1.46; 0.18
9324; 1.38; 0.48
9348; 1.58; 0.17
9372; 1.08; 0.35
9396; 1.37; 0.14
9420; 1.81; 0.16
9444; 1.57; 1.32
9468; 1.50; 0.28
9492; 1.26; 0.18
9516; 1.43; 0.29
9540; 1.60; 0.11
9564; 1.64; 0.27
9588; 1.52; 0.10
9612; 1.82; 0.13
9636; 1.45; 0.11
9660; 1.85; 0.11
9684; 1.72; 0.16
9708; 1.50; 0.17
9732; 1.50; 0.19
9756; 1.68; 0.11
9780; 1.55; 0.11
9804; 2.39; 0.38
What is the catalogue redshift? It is 0.298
